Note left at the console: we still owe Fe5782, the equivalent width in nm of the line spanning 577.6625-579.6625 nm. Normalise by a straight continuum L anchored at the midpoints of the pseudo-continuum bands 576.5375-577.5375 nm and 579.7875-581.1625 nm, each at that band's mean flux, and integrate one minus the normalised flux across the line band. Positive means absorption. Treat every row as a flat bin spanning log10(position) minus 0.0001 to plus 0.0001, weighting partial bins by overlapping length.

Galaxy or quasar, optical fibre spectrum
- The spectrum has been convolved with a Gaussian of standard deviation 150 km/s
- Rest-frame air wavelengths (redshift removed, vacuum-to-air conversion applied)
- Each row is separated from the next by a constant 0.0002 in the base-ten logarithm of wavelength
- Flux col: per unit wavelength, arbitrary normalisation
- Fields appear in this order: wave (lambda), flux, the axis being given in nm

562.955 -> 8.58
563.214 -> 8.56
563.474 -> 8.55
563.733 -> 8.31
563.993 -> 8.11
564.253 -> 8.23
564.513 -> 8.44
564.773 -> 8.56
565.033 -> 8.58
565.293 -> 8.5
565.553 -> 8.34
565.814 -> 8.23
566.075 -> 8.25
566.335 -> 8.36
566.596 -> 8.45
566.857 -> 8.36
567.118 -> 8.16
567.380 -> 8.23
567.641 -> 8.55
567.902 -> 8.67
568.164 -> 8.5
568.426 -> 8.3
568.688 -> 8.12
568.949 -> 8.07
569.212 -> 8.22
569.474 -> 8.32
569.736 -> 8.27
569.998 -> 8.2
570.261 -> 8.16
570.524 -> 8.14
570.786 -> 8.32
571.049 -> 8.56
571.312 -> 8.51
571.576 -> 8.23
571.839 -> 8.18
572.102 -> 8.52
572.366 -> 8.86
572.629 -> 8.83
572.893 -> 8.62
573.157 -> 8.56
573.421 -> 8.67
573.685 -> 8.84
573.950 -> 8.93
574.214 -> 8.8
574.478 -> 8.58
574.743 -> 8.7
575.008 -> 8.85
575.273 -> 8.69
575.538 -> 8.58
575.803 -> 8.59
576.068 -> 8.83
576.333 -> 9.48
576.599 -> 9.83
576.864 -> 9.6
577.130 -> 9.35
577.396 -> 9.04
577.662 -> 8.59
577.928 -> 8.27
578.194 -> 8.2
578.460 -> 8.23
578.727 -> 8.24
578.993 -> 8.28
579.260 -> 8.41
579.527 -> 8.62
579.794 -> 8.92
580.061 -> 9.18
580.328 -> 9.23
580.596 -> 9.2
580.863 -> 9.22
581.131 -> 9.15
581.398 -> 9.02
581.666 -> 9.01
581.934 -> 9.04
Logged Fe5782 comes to 0.207 nm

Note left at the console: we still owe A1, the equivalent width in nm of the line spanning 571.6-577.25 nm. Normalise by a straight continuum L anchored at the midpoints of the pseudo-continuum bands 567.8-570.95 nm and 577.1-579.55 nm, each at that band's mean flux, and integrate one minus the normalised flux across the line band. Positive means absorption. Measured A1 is -0.30 nm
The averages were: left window 8.27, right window 8.48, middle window 8.84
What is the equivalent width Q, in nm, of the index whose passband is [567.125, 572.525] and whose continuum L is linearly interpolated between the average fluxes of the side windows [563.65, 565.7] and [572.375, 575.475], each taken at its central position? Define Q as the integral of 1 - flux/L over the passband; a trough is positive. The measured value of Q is 0.15 nm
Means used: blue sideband 8.38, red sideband 8.73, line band 8.35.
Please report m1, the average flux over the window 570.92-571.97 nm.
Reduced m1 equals 8.37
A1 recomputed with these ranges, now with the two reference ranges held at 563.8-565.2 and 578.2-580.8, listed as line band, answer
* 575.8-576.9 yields -0.09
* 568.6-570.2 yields 0.05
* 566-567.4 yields 0.02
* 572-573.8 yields -0.03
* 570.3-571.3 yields 0.02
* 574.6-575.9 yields -0.01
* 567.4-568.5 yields 0.00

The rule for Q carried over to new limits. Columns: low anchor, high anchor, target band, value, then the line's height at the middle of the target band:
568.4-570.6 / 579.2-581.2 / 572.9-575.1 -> -0.05 nm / 8.54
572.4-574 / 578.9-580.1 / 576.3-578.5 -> -0.07 nm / 8.68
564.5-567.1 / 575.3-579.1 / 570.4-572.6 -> 0.04 nm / 8.6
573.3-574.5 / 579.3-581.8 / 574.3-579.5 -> 0.08 nm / 8.9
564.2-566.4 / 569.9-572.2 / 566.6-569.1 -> 0.01 nm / 8.36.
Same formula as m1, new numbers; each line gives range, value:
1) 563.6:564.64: 8.27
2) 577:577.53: 9.19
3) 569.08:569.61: 8.26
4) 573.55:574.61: 8.79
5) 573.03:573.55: 8.62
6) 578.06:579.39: 8.27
